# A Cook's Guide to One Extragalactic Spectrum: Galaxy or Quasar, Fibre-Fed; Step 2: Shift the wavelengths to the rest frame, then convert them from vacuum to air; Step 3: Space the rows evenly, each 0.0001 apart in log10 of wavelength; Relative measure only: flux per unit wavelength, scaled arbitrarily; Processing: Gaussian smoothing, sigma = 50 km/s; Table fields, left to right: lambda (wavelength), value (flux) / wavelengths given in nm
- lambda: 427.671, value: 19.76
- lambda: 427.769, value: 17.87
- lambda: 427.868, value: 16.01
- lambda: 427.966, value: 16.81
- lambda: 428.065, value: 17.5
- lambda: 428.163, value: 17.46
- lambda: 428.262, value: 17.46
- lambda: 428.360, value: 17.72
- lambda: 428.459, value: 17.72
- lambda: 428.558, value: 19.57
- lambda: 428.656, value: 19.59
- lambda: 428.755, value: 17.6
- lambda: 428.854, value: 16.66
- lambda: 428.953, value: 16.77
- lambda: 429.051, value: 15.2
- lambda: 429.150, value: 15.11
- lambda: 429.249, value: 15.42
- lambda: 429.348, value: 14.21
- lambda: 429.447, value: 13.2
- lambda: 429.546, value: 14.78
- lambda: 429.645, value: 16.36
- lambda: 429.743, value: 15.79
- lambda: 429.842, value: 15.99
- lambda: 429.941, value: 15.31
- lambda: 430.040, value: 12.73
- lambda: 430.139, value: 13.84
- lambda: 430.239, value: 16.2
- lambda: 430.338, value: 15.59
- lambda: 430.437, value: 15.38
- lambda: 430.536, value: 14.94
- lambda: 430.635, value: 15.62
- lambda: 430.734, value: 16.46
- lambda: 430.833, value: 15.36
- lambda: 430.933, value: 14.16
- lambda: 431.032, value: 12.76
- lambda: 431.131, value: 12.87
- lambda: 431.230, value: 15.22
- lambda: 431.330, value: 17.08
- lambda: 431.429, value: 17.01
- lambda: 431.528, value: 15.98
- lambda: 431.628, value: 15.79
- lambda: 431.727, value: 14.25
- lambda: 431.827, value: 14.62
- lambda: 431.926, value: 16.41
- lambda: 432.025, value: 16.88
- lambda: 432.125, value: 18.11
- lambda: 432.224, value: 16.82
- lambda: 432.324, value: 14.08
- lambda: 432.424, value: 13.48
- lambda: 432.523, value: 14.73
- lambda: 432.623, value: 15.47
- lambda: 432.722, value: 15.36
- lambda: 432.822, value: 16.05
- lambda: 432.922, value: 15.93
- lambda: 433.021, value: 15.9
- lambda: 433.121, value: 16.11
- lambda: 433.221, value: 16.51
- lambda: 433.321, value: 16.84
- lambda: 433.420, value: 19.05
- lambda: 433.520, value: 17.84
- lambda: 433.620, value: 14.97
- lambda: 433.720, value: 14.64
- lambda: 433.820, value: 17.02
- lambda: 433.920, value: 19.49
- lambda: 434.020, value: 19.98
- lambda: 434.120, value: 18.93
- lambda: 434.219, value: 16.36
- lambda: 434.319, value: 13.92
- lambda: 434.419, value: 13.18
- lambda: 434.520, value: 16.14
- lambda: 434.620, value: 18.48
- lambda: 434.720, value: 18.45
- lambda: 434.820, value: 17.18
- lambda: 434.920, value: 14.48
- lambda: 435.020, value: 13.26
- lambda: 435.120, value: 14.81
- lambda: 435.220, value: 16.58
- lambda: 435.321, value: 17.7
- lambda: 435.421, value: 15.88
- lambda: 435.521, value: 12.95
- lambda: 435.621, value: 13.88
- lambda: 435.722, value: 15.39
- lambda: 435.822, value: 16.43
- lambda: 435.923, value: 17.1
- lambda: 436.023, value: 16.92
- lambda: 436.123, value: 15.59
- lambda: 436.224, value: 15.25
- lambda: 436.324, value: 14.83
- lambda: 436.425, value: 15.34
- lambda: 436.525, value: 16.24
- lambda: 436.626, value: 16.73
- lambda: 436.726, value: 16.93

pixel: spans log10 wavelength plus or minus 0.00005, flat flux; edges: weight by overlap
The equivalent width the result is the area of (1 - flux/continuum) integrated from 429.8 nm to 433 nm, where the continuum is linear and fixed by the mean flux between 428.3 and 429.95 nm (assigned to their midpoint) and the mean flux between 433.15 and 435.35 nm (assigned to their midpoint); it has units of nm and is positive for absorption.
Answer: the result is 0.22 nm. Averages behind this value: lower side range 16.3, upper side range 16.6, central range 15.3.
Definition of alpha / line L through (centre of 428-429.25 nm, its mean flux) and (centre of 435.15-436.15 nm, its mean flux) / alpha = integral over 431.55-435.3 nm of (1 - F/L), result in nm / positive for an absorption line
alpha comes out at 0.02 nm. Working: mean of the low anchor 17.3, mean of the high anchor 15.8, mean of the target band 16.2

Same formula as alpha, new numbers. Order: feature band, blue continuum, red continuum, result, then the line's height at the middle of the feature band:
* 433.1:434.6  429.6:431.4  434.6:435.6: -0.108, 15.7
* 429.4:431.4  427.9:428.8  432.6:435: 0.276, 17.4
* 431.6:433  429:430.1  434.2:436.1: -0.023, 15.3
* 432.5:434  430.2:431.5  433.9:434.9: 0.000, 16.5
